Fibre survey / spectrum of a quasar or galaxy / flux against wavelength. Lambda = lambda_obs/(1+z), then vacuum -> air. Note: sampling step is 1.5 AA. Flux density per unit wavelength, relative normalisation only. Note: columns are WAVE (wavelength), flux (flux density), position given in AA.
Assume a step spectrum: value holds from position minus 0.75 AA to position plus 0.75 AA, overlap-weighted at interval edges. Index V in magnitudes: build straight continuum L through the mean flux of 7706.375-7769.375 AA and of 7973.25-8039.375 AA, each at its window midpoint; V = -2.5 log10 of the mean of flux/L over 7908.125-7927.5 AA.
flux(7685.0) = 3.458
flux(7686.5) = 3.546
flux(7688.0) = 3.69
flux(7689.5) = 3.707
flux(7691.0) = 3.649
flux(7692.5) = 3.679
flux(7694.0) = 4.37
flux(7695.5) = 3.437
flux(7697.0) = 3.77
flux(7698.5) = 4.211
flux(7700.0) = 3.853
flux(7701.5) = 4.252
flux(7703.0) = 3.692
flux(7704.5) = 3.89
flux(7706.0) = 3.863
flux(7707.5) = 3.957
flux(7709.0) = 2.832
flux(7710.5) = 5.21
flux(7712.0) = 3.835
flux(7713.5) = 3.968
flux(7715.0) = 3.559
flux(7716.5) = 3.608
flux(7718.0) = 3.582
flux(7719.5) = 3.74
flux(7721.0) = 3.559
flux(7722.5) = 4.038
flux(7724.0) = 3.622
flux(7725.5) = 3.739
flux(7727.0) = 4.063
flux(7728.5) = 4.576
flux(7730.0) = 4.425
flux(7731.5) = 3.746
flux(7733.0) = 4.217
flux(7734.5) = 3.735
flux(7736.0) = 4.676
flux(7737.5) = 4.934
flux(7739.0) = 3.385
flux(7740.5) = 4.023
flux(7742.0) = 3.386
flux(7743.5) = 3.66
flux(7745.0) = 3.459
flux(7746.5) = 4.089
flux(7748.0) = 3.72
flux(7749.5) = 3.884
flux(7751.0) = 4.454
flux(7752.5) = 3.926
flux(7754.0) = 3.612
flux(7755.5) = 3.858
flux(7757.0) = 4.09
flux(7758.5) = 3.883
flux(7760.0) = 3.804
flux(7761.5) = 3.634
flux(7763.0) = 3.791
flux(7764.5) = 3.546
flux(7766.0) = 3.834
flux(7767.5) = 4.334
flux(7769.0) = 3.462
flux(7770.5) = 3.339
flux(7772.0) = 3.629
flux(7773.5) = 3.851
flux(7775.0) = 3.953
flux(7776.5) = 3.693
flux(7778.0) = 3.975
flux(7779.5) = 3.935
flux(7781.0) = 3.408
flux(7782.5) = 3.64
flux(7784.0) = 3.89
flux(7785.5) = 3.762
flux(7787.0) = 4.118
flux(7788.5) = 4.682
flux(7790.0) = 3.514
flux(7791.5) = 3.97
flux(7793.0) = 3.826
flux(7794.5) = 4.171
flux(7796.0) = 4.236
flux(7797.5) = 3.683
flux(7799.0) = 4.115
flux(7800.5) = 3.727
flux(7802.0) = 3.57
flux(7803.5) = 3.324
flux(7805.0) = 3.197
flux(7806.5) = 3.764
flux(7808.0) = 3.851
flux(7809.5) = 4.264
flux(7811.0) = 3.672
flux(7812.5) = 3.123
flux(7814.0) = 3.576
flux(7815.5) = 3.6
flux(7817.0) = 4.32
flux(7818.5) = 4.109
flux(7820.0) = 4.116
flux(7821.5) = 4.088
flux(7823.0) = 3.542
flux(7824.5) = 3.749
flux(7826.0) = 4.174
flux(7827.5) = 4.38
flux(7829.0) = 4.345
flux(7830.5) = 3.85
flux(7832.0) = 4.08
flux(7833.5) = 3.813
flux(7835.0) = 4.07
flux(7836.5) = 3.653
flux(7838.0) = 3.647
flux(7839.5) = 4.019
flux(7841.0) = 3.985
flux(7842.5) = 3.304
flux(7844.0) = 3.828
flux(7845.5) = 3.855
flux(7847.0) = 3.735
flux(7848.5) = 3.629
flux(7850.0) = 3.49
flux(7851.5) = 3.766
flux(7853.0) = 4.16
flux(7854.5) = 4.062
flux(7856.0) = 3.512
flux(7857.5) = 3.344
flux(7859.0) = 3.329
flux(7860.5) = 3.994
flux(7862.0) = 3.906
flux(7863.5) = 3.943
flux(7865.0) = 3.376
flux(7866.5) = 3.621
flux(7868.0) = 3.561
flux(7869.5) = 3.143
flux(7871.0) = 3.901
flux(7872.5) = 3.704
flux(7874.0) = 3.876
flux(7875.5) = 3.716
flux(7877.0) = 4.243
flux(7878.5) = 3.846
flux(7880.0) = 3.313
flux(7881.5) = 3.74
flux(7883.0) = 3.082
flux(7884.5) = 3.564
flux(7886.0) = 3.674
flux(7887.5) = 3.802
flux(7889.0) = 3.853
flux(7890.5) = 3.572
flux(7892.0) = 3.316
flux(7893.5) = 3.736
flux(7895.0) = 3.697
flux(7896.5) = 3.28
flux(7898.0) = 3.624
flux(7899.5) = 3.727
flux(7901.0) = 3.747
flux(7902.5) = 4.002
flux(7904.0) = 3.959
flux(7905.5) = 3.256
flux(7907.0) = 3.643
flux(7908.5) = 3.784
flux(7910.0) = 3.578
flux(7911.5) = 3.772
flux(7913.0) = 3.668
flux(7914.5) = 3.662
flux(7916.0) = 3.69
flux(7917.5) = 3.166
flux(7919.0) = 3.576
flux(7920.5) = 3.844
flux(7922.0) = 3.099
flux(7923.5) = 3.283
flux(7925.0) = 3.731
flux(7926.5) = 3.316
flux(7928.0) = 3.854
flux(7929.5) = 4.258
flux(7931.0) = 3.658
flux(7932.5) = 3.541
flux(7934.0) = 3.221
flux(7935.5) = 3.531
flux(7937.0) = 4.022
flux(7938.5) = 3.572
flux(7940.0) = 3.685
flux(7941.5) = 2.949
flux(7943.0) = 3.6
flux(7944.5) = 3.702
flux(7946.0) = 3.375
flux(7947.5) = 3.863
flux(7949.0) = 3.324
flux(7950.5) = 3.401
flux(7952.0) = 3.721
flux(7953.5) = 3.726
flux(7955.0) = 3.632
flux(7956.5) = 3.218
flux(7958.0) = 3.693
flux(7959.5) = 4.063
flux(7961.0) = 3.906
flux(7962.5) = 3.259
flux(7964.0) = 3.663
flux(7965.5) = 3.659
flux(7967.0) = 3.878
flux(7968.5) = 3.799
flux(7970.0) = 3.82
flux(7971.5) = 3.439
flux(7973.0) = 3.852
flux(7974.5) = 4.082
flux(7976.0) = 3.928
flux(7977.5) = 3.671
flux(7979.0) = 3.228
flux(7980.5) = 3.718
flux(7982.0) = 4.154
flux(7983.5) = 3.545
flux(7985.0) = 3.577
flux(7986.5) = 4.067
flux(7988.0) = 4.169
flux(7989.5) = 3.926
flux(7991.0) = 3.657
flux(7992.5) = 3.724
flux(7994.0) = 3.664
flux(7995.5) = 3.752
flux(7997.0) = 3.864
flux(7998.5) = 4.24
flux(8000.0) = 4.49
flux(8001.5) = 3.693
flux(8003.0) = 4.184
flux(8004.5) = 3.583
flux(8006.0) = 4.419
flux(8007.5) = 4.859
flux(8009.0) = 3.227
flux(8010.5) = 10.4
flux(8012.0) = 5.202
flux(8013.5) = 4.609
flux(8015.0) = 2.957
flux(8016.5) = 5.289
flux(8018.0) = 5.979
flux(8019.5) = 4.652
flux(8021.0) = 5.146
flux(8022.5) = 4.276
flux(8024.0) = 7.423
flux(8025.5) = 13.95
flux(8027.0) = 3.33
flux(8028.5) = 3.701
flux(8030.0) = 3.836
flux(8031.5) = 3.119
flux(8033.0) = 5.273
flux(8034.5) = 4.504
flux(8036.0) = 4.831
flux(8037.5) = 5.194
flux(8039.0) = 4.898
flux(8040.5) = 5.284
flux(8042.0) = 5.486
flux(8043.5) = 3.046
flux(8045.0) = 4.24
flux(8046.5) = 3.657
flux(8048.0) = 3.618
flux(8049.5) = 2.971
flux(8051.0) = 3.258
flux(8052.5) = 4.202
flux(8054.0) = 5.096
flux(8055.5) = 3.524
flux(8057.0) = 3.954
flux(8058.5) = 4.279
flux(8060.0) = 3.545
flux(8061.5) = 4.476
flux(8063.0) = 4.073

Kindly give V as 0.22 mag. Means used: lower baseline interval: 3.89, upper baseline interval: 4.58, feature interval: 3.55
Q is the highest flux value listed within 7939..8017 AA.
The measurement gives 10.4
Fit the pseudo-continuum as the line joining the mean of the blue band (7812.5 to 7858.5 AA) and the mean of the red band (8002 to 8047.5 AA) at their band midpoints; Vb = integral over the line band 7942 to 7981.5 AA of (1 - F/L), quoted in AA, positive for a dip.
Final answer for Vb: 8.2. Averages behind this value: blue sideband 3.85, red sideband 5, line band 3.66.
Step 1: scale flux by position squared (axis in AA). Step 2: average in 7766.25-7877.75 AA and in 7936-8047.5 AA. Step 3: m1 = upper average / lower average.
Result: 1.2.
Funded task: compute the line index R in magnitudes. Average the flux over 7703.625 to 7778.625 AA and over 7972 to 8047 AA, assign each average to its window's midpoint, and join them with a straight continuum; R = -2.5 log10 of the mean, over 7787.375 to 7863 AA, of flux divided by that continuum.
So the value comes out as 0.07 mag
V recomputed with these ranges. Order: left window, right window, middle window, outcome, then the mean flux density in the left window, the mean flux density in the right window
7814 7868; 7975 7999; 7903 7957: 0.07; 3.83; 3.8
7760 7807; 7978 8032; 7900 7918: 0.16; 3.79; 4.6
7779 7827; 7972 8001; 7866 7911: 0.06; 3.84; 3.85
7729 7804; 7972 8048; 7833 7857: 0.09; 3.88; 4.54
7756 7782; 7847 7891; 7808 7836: -0.06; 3.77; 3.68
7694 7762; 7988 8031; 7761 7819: 0.09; 3.91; 4.84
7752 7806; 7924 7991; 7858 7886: 0.02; 3.8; 3.68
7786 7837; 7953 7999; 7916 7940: 0.06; 3.89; 3.76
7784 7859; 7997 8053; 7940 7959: 0.25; 3.84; 4.77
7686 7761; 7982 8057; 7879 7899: 0.19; 3.89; 4.55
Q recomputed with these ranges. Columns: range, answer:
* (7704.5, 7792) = 5.21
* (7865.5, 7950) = 4.258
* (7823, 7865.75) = 4.38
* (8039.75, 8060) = 5.486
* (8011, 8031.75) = 13.95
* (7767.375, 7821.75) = 4.682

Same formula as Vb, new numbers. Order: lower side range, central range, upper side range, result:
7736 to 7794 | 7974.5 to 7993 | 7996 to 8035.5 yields 4.04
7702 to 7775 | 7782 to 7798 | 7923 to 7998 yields -0.57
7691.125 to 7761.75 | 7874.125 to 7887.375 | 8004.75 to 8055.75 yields 2.19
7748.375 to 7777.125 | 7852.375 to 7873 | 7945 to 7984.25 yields 0.38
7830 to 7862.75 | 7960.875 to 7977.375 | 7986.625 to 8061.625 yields 2.21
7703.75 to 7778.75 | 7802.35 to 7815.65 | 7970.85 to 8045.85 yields 1.47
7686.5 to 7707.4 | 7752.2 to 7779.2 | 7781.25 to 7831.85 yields 0.51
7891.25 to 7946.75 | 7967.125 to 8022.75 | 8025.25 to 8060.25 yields -1.72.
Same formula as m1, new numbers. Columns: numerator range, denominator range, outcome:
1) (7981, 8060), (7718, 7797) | 1.24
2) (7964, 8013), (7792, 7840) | 1.11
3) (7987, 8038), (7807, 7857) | 1.30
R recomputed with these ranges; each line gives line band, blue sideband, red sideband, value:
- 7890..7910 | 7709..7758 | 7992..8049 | 0.21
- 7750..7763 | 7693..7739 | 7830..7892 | 0.00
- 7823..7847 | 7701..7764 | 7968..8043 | 0.07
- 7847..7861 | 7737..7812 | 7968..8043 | 0.11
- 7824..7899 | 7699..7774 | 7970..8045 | 0.12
